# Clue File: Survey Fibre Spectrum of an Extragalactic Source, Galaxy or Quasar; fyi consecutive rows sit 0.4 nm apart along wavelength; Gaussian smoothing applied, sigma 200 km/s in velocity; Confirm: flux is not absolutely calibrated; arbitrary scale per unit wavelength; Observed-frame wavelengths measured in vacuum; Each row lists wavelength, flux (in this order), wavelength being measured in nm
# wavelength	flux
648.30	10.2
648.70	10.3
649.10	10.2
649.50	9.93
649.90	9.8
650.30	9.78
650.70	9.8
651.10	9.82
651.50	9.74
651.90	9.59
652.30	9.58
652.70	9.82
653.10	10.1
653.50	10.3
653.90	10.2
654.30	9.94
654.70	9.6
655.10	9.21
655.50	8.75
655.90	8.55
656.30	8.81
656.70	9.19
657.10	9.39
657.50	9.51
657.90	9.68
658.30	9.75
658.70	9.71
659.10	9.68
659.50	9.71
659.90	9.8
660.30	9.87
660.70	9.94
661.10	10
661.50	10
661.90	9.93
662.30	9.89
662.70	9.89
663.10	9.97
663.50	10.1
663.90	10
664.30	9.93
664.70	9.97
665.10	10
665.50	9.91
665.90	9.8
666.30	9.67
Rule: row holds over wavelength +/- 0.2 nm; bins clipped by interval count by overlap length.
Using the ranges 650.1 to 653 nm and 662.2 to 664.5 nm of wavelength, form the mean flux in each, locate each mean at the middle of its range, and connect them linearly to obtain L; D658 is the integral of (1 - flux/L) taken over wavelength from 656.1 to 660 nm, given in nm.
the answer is 0.14 nm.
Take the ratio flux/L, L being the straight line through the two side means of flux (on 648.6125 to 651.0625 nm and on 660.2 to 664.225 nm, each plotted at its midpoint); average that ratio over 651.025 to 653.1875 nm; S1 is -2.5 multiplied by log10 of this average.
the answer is 0.02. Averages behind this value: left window 9.94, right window 9.96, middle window 9.76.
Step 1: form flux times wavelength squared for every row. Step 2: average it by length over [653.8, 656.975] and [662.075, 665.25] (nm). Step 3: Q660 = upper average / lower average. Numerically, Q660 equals 1.10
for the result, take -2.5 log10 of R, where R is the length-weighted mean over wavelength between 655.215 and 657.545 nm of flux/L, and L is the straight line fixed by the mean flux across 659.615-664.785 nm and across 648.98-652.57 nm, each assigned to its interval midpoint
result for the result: 0.10 mag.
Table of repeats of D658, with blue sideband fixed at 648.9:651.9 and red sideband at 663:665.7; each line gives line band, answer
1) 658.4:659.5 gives 0.03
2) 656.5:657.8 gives 0.07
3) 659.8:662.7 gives 0.01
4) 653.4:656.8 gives 0.18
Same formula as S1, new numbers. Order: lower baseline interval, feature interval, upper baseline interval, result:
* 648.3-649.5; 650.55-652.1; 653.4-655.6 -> 0.026 mag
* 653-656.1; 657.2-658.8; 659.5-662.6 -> 0.011 mag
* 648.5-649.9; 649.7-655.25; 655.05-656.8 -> -0.037 mag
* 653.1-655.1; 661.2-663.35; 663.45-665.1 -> 0.004 mag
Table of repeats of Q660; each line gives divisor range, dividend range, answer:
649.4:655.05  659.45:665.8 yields 1.04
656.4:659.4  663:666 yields 1.07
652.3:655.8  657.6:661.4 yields 1.03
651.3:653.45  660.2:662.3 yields 1.04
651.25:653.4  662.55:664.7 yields 1.05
